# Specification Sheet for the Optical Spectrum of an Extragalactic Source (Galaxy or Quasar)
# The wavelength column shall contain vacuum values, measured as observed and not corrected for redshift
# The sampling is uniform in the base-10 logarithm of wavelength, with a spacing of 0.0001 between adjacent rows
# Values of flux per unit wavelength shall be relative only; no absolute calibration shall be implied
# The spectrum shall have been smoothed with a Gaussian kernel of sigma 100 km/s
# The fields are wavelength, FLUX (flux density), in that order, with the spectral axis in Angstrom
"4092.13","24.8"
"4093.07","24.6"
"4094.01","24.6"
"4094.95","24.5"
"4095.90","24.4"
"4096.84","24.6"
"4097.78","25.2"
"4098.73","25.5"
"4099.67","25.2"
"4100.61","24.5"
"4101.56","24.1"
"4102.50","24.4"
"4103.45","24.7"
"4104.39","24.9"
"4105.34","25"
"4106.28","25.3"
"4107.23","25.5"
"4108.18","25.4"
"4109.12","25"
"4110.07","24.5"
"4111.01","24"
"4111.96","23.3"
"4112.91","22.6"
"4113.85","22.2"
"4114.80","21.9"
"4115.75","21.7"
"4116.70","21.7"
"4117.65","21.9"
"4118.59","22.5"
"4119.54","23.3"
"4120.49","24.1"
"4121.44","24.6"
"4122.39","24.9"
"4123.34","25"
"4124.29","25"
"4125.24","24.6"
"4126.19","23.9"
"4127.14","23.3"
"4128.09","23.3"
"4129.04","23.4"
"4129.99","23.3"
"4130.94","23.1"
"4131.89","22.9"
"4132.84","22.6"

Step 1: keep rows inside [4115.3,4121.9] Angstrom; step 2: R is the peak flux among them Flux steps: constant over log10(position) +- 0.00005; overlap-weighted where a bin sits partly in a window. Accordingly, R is 24.6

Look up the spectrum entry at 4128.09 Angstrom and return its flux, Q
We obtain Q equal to 23.3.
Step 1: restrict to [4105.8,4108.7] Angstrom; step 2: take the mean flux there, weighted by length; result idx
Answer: 25.4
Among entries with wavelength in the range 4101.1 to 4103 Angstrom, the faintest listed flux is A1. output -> 24.1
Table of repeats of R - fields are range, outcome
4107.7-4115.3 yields 25.4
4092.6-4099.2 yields 25.5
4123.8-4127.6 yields 25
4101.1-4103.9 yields 24.7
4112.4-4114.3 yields 22.6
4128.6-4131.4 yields 23.4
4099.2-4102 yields 25.2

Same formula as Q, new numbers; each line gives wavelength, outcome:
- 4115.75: 21.7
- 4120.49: 24.1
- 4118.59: 22.5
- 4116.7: 21.7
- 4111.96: 23.3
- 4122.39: 24.9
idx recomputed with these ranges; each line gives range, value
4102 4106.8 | 24.9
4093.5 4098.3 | 24.7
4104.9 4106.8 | 25.2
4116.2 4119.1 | 22.1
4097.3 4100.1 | 25.3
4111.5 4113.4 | 23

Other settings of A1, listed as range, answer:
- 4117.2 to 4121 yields 21.9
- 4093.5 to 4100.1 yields 24.4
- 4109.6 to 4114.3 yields 22.2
